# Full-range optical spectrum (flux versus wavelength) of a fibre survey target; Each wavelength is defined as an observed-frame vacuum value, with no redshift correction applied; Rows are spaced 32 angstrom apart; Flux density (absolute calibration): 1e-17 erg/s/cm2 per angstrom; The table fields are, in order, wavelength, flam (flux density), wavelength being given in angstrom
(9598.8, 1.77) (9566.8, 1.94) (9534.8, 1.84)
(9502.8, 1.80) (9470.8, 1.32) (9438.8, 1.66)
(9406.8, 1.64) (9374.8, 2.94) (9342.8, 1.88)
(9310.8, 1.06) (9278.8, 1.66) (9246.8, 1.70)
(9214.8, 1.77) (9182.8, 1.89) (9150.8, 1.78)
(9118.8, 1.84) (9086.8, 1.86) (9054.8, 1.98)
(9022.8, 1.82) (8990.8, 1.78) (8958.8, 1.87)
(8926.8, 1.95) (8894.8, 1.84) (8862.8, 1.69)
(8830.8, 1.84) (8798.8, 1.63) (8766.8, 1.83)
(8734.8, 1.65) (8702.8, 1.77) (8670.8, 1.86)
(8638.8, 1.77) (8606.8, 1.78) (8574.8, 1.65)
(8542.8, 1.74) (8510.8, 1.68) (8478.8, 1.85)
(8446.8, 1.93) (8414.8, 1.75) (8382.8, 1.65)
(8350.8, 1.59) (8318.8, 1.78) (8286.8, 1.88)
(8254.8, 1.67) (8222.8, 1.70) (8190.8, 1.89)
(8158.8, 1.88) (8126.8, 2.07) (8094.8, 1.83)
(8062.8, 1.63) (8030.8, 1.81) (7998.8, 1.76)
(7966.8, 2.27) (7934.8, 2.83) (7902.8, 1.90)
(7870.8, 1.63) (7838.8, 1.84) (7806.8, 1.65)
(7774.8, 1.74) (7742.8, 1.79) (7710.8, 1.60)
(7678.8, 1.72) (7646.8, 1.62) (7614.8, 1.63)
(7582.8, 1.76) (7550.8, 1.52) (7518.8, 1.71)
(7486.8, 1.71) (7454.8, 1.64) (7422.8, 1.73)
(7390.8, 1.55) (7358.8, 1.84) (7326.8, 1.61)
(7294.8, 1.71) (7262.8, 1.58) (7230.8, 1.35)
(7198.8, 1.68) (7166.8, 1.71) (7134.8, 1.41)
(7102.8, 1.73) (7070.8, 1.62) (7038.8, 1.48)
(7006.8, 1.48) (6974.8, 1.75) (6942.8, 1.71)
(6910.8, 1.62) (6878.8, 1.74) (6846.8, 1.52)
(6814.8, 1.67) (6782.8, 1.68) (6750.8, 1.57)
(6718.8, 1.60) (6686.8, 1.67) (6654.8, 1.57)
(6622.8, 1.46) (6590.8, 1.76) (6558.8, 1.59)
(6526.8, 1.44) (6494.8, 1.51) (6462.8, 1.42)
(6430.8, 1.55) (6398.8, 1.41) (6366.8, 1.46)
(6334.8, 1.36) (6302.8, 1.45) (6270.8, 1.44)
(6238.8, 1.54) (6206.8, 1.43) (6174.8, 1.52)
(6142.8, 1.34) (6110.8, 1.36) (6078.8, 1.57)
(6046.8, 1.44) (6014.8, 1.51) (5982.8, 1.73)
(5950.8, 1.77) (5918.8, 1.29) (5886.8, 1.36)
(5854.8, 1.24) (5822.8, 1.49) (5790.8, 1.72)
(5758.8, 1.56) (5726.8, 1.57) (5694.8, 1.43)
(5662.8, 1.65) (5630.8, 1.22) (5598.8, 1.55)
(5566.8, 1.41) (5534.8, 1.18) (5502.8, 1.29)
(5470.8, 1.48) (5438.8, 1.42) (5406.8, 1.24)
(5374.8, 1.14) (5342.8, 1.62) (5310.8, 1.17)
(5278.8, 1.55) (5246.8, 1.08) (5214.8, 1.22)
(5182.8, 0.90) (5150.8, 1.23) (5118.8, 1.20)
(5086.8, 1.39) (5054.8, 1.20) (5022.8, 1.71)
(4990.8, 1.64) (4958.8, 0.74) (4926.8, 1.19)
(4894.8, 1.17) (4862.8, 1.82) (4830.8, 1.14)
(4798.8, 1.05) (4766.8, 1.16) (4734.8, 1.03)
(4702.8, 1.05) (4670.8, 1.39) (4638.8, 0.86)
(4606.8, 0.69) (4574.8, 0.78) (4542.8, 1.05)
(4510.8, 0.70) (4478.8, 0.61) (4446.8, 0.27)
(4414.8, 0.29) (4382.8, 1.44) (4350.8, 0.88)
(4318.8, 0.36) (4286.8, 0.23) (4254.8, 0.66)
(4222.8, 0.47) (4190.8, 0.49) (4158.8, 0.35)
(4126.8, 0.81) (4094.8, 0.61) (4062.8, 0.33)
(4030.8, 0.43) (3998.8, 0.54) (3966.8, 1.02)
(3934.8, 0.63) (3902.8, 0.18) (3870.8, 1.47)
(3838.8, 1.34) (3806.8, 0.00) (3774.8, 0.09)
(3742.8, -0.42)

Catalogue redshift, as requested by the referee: 0.21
